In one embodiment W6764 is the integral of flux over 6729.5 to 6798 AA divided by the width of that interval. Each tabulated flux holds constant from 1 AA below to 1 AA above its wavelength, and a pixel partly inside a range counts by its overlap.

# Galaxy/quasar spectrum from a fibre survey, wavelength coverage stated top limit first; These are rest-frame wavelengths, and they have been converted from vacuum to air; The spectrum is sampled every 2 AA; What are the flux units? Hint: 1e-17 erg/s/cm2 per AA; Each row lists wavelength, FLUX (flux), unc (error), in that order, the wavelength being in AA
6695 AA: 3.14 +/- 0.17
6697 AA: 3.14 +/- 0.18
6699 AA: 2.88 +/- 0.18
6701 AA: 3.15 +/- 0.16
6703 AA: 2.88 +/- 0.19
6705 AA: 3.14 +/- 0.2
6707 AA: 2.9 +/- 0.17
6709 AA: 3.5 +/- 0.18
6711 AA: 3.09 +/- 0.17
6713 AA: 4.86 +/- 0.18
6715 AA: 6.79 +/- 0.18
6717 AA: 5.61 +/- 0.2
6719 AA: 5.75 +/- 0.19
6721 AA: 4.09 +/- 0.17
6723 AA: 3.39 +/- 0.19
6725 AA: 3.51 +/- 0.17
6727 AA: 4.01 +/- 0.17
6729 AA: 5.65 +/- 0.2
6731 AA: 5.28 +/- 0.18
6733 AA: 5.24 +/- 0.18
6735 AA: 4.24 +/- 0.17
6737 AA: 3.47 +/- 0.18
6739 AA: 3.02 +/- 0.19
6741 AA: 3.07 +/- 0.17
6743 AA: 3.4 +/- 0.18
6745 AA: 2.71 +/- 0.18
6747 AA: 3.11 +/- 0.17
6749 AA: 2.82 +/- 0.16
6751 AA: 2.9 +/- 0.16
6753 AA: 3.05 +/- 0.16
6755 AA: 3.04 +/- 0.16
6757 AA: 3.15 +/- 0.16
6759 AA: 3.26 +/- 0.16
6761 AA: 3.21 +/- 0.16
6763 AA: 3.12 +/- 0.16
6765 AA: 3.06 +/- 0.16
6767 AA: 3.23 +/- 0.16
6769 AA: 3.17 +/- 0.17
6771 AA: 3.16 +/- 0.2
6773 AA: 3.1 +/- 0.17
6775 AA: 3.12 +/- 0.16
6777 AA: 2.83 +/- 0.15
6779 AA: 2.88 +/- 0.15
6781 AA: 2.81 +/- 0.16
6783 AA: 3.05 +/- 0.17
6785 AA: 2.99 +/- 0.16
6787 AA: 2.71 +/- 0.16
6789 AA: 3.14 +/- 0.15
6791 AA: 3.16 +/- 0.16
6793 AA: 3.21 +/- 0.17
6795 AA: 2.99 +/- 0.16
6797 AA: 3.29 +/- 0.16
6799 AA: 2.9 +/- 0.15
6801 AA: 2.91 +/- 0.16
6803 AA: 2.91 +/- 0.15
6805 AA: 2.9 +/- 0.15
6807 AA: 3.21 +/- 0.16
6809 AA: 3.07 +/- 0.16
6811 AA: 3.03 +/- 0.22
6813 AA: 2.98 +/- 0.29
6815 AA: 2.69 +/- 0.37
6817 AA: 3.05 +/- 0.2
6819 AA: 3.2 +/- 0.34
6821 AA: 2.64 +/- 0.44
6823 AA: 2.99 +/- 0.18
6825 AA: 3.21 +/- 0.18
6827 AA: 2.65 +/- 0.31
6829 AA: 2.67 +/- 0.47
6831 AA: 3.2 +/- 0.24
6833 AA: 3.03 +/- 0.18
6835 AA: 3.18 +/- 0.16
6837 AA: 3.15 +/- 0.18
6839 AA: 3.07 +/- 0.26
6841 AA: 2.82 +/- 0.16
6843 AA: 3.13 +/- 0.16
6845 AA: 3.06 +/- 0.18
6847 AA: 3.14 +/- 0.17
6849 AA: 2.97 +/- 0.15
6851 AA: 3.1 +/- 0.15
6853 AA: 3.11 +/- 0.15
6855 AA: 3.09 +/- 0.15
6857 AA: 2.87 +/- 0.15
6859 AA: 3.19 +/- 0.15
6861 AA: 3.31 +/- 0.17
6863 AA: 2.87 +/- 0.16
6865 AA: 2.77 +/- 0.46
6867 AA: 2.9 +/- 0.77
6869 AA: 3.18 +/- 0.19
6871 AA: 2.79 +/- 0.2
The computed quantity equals 3.25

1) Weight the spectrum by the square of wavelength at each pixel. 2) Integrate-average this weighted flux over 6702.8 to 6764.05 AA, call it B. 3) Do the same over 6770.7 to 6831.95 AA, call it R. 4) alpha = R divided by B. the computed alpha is 0.80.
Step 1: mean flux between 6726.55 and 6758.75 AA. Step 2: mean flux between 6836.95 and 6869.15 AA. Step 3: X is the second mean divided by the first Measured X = 0.8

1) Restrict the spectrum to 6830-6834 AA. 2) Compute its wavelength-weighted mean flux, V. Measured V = 3.12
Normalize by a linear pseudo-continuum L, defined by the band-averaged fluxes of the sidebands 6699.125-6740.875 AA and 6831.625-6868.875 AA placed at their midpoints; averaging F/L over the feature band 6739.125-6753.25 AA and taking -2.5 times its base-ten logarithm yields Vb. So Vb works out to 0.29 mag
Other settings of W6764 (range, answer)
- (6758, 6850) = 3.03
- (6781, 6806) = 3.01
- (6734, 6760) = 3.17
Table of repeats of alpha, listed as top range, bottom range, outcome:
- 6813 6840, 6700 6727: 0.76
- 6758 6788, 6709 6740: 0.69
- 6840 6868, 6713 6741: 0.69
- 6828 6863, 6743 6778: 1.02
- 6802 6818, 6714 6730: 0.63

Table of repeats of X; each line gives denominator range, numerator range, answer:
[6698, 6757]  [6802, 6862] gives 0.79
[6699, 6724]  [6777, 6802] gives 0.74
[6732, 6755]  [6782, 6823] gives 0.90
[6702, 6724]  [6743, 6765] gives 0.73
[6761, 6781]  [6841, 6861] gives 1.00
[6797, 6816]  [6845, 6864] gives 1.03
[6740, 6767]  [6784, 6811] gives 0.99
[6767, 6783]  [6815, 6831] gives 0.96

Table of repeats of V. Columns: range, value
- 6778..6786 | 2.93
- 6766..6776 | 3.16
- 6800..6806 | 2.91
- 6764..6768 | 3.15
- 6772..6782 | 2.95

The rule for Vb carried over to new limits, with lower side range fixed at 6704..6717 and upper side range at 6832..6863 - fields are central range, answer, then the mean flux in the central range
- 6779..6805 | 0.173 mag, 3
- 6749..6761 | 0.235 mag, 3.07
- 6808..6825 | 0.121 mag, 2.97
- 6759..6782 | 0.199 mag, 3.07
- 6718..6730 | -0.088 mag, 4.4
